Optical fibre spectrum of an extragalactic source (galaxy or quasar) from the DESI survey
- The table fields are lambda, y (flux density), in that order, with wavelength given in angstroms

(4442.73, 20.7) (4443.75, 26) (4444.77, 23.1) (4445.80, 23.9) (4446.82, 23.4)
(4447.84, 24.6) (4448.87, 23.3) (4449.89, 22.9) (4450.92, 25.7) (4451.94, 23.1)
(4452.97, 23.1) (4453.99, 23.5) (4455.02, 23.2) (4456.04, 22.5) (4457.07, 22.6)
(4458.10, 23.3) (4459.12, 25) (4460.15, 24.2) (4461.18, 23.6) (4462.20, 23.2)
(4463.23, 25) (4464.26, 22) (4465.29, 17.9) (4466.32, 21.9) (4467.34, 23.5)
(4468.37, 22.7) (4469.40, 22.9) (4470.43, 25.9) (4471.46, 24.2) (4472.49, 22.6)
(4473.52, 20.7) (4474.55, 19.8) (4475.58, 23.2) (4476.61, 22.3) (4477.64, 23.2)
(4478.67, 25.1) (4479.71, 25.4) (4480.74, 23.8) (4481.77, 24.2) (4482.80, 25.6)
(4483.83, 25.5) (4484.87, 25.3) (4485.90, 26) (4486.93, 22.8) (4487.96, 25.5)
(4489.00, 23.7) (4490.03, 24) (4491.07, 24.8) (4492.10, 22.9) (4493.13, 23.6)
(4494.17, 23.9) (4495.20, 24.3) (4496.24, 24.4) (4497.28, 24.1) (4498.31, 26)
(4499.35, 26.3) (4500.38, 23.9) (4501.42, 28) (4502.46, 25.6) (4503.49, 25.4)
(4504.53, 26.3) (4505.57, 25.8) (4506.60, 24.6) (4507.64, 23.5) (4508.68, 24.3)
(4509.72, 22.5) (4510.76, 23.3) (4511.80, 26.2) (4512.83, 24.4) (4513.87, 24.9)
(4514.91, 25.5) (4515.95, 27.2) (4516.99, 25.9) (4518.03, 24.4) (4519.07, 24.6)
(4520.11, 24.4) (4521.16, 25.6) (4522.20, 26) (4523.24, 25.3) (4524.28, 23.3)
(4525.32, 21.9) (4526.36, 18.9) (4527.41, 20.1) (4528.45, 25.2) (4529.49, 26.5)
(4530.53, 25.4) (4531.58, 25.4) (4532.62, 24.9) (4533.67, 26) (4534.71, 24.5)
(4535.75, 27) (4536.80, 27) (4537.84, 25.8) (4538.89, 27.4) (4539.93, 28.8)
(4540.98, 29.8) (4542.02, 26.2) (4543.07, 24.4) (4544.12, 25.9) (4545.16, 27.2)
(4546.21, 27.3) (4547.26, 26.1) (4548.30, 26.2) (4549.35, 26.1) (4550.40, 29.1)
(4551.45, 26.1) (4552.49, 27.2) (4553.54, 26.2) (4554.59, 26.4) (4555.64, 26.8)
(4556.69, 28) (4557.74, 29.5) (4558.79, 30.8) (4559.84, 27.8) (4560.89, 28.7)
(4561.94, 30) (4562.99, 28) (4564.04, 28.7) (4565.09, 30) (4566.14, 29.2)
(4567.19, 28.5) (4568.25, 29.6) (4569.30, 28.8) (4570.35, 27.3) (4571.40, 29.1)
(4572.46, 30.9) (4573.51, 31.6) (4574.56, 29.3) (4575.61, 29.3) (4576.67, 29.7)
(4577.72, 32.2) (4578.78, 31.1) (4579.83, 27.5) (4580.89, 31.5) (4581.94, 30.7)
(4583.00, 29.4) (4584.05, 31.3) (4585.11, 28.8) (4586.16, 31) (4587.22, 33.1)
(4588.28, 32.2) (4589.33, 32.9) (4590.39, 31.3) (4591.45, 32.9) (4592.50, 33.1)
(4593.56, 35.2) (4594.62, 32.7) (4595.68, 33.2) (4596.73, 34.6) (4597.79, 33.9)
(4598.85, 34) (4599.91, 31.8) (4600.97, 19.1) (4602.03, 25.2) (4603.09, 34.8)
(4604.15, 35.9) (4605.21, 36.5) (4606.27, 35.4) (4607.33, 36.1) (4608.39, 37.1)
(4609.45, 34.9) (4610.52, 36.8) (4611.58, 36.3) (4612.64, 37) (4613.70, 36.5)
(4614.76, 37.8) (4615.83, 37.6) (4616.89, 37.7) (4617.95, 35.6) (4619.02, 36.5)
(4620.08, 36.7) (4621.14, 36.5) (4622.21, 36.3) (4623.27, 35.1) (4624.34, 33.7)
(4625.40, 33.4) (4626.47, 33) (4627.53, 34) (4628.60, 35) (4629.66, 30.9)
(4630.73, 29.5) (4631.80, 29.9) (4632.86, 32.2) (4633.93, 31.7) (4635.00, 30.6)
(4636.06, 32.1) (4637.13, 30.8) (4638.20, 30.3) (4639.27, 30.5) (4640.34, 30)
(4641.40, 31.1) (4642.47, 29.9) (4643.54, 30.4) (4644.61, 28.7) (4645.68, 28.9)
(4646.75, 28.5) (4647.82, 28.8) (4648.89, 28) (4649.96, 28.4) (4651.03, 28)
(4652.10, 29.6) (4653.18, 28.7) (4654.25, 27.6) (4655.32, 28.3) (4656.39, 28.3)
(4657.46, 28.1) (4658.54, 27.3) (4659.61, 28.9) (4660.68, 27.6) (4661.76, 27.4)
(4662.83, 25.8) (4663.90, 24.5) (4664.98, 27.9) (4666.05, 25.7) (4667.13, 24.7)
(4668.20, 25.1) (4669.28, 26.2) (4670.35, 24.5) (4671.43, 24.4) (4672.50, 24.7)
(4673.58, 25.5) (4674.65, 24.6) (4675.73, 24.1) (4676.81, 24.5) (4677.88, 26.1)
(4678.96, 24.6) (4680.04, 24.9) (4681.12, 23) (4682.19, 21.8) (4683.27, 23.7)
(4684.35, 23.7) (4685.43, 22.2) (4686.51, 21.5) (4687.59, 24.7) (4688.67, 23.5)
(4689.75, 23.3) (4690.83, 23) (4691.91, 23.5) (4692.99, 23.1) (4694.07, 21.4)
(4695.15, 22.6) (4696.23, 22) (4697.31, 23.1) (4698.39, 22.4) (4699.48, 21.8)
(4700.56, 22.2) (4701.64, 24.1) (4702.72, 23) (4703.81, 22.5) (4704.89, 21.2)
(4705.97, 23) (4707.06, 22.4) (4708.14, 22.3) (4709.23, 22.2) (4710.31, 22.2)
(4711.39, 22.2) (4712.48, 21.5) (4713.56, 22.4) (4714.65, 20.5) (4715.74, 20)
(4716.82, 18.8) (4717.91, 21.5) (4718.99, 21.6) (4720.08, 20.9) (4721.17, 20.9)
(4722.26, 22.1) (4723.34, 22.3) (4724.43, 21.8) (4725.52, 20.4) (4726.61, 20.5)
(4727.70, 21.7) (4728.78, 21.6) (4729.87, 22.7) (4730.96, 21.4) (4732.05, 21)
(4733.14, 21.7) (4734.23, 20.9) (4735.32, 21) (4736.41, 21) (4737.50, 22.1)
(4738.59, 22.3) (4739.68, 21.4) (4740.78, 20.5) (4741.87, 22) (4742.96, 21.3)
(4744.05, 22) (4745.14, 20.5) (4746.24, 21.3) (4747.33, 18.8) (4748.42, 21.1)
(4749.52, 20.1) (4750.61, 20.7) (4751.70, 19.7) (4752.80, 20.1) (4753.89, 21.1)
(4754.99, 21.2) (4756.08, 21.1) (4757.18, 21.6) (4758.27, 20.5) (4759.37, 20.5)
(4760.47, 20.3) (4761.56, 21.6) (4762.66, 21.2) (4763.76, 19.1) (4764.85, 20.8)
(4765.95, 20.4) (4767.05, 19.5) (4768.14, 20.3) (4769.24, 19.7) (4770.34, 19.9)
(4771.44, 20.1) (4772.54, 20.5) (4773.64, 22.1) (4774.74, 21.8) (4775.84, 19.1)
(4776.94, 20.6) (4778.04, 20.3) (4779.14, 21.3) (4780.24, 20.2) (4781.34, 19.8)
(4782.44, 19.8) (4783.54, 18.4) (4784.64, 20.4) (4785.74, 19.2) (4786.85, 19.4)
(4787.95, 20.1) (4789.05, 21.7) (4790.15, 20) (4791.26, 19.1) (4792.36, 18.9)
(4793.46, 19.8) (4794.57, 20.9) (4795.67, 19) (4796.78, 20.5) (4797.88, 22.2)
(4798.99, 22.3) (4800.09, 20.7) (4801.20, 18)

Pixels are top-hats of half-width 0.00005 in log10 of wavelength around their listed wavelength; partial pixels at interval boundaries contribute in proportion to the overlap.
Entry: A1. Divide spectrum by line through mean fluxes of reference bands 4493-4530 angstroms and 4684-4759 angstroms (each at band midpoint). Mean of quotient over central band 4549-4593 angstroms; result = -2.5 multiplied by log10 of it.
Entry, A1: -0.24 mag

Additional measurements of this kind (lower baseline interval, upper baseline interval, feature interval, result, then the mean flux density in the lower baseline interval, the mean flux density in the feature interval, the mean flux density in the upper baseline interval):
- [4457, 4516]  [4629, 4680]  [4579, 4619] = -0.241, 24.1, 33.3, 27.9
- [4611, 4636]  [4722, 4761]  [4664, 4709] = 0.159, 34.5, 23.6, 21.1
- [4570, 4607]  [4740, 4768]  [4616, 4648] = -0.133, 31.4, 32.4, 20.7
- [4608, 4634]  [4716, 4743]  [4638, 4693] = 0.120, 34.9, 26.3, 21.3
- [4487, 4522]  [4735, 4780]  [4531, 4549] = -0.094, 24.8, 26.5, 20.7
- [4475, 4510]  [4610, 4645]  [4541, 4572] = 0.039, 24.6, 27.8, 33.5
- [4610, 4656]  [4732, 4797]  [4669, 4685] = 0.164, 32.3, 24.4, 20.5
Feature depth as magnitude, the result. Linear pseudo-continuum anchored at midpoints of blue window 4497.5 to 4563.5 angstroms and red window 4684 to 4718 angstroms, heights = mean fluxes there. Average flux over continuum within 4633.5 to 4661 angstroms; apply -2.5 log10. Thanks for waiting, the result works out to -0.24 mag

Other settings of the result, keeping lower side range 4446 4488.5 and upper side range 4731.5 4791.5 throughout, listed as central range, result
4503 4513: -0.069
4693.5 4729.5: -0.036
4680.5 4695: -0.080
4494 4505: -0.095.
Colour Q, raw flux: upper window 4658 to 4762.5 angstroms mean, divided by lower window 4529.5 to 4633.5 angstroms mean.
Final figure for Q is 0.7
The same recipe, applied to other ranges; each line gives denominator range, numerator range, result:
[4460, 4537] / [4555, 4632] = 1.33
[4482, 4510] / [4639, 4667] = 1.14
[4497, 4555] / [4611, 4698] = 1.12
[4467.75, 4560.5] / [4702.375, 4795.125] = 0.83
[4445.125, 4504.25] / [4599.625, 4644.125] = 1.40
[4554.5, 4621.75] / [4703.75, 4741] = 0.67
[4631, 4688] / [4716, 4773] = 0.77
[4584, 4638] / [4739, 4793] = 0.61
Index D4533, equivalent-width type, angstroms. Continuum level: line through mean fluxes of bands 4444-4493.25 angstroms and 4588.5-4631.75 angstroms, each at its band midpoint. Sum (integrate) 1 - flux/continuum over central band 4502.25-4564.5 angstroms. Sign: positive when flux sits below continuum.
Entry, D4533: 5.4 angstroms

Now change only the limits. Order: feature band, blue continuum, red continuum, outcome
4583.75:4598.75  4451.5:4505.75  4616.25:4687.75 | -3.1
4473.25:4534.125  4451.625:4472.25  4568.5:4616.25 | 3.8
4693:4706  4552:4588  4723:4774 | 0.4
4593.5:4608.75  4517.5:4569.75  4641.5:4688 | -3.7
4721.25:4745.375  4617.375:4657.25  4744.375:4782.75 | 1.7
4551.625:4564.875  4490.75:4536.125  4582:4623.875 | 0.5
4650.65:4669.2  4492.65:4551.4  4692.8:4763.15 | -3.7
